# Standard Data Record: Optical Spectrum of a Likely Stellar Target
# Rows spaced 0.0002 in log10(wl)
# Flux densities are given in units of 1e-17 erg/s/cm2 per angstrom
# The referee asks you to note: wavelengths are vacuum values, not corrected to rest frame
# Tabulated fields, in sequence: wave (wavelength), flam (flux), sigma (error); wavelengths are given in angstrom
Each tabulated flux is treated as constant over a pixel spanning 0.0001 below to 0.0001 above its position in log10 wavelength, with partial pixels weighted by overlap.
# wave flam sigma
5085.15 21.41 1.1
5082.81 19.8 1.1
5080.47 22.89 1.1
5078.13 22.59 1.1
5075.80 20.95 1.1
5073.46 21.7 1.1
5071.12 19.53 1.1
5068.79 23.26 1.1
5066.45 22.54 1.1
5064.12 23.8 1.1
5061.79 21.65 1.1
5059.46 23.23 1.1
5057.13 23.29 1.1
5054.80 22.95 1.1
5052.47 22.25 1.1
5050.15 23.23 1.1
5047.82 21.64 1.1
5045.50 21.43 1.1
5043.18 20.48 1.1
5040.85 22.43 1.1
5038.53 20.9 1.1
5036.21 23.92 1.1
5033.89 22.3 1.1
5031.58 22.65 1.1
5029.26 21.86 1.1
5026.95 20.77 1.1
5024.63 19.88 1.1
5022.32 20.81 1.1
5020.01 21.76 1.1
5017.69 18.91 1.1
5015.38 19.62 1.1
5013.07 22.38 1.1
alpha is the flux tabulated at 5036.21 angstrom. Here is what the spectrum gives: 23.92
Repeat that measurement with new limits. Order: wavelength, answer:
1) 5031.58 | 22.65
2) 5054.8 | 22.95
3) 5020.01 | 21.76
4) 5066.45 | 22.54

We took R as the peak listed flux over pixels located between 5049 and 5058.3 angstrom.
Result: 23.29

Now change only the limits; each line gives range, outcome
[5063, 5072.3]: 23.8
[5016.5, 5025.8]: 21.76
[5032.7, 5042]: 23.92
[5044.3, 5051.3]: 23.23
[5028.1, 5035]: 22.65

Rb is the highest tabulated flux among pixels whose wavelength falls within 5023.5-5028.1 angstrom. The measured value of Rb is 20.77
